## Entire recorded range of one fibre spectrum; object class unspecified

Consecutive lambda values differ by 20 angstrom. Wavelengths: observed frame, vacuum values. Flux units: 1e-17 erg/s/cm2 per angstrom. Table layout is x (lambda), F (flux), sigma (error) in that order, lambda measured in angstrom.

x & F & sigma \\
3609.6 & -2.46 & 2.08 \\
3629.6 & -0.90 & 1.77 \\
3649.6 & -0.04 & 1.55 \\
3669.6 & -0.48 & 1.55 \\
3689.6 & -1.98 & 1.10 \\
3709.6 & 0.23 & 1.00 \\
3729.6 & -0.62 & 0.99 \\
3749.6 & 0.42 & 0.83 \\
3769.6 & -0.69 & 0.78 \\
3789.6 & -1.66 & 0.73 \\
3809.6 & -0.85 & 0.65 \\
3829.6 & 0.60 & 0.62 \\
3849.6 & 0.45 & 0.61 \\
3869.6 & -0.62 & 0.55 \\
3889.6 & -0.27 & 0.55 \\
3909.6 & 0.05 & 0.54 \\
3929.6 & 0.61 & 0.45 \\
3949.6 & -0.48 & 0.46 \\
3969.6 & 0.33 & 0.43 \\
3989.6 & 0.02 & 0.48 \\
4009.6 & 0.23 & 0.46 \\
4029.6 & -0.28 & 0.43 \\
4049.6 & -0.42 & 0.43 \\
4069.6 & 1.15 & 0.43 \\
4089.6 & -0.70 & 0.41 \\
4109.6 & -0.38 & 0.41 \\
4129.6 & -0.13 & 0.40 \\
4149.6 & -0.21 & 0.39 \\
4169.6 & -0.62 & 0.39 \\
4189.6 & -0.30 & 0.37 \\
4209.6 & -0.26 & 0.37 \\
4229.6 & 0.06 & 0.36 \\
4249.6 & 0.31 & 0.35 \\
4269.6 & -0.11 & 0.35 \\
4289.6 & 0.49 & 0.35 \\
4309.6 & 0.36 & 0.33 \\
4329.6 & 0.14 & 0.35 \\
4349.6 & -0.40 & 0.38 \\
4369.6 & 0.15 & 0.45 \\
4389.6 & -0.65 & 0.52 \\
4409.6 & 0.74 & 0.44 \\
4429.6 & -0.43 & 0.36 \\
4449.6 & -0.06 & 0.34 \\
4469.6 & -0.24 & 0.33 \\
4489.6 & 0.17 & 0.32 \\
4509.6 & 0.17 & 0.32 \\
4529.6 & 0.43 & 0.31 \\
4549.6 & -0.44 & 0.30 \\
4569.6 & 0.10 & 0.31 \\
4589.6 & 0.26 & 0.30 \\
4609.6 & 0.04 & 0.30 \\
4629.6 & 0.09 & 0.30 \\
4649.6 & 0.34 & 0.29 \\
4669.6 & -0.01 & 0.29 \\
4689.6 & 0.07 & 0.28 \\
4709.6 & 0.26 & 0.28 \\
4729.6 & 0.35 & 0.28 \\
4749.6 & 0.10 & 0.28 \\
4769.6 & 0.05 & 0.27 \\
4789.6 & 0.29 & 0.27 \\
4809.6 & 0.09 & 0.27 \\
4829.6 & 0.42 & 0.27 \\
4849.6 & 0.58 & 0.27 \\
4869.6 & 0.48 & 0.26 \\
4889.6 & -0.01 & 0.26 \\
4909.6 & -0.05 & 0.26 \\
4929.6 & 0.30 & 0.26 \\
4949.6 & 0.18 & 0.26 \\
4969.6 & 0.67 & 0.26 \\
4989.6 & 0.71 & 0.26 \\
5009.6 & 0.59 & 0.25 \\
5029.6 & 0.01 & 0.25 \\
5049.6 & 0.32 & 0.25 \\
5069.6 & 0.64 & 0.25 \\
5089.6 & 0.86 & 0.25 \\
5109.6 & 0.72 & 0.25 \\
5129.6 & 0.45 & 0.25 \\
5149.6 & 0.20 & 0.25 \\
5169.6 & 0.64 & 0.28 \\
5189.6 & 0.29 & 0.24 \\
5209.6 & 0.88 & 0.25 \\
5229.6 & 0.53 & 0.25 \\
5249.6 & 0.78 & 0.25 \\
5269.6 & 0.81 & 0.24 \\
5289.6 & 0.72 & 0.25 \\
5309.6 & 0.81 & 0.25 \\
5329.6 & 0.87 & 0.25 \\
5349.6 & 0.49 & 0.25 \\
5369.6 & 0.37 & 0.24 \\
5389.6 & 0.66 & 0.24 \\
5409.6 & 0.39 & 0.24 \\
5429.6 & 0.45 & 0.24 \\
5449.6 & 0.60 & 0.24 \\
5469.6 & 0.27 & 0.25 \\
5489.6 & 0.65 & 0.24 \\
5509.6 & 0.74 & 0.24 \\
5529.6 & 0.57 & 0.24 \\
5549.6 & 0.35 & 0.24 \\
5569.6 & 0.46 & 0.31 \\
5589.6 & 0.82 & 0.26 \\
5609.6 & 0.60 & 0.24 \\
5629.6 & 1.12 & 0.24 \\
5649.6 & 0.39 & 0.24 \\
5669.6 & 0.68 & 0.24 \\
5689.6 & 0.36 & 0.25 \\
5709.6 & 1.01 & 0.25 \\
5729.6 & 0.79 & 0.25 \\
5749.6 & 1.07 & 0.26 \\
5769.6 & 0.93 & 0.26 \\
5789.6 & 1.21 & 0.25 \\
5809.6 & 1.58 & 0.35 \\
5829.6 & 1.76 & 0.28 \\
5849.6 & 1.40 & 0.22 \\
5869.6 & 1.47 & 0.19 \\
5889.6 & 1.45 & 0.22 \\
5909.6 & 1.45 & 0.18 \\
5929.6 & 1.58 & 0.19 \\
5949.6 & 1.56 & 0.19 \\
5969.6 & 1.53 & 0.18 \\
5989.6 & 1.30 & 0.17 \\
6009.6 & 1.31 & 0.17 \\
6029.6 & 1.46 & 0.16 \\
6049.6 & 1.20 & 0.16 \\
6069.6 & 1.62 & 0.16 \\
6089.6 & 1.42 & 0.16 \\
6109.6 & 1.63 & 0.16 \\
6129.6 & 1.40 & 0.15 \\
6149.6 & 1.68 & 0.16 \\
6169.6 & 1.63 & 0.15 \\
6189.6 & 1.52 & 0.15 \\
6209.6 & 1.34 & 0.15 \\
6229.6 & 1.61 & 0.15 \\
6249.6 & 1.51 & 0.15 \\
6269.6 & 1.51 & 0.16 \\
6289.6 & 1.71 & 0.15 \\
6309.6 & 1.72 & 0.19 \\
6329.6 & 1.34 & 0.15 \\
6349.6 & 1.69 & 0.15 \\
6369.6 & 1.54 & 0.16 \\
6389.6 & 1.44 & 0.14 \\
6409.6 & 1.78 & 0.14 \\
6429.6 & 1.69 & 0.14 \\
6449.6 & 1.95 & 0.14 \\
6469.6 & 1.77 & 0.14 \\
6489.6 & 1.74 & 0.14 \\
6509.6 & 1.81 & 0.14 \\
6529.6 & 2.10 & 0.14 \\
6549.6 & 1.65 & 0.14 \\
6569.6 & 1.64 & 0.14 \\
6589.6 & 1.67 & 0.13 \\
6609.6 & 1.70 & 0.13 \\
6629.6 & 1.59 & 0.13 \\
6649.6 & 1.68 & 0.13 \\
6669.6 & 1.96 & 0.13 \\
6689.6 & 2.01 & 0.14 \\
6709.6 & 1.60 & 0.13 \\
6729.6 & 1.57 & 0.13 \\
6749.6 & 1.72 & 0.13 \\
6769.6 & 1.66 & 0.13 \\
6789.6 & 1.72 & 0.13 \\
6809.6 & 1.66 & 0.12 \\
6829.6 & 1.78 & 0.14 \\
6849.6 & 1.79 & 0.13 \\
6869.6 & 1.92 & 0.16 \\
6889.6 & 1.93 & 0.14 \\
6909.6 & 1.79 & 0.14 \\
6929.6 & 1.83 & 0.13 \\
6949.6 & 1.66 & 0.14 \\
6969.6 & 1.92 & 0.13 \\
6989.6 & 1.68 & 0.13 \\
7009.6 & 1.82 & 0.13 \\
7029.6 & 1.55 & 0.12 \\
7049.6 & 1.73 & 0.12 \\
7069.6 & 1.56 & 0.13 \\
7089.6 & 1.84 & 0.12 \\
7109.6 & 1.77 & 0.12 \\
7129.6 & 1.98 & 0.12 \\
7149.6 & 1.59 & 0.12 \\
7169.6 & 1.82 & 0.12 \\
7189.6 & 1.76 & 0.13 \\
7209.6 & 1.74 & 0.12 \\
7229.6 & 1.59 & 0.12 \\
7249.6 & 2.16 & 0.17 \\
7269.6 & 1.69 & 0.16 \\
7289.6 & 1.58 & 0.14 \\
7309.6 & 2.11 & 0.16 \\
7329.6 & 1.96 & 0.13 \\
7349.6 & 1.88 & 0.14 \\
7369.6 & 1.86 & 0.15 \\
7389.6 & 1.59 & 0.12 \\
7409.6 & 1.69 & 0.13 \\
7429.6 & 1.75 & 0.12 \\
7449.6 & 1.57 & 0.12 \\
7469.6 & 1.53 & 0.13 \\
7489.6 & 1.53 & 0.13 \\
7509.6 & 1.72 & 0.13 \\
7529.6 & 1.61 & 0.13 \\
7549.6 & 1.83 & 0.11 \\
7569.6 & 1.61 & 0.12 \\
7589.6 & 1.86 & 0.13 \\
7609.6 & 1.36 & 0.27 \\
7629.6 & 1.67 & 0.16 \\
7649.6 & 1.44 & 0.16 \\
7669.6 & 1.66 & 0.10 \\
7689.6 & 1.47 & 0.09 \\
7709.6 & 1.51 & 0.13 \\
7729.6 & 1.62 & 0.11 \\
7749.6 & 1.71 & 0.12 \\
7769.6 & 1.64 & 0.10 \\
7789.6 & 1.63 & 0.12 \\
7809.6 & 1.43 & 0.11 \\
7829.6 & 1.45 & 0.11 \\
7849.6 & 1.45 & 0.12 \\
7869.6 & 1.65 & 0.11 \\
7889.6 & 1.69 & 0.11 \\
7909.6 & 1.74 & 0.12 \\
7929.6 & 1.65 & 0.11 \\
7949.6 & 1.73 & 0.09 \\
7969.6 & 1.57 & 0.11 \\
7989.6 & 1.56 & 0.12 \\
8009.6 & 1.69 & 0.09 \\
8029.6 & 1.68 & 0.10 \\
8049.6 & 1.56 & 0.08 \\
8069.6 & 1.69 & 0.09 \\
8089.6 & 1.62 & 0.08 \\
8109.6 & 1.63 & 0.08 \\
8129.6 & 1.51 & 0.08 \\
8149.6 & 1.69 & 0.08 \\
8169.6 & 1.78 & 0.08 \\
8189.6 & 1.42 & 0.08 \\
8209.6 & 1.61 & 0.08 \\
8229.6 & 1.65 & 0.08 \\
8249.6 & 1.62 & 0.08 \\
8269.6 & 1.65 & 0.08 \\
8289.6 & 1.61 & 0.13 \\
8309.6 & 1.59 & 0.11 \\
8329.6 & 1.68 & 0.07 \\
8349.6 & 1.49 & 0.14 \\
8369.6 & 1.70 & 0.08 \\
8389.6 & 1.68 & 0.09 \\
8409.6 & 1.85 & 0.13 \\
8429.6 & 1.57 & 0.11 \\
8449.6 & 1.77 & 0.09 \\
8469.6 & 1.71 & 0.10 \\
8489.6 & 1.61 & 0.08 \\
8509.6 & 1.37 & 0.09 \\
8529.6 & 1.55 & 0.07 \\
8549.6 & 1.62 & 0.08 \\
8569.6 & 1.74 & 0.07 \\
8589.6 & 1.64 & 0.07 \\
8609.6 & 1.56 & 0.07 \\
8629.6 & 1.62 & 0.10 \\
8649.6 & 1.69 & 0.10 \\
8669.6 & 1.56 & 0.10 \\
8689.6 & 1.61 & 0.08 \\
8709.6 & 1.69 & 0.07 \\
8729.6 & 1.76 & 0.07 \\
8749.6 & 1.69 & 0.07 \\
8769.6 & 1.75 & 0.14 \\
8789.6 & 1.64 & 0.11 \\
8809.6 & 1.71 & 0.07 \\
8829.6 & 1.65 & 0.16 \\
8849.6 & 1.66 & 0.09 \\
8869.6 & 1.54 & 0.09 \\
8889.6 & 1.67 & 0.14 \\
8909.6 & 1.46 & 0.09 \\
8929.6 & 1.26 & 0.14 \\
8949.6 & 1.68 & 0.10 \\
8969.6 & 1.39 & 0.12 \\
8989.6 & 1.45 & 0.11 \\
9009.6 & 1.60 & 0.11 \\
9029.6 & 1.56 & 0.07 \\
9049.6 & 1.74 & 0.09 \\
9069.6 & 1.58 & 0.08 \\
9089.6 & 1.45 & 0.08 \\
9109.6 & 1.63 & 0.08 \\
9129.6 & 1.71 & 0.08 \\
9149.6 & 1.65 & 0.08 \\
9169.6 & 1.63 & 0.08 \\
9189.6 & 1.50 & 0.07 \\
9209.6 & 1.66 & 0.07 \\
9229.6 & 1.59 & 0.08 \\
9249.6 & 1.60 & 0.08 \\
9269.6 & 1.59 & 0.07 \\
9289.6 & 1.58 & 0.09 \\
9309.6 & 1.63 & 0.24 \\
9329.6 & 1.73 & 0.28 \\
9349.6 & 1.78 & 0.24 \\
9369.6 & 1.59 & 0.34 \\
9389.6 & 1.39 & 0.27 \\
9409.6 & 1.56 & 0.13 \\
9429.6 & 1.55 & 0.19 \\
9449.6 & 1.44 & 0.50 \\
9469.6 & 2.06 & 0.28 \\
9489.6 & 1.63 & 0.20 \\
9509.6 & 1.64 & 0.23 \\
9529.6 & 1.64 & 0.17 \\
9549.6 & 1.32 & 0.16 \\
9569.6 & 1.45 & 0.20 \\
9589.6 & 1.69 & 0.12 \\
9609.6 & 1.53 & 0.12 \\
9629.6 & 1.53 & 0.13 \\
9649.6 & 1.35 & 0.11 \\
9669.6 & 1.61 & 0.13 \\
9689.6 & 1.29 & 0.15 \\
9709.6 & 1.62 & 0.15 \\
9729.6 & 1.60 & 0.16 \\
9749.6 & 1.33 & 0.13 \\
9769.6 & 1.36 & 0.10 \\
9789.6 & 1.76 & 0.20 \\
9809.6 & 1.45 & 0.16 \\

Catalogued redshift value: 0.445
